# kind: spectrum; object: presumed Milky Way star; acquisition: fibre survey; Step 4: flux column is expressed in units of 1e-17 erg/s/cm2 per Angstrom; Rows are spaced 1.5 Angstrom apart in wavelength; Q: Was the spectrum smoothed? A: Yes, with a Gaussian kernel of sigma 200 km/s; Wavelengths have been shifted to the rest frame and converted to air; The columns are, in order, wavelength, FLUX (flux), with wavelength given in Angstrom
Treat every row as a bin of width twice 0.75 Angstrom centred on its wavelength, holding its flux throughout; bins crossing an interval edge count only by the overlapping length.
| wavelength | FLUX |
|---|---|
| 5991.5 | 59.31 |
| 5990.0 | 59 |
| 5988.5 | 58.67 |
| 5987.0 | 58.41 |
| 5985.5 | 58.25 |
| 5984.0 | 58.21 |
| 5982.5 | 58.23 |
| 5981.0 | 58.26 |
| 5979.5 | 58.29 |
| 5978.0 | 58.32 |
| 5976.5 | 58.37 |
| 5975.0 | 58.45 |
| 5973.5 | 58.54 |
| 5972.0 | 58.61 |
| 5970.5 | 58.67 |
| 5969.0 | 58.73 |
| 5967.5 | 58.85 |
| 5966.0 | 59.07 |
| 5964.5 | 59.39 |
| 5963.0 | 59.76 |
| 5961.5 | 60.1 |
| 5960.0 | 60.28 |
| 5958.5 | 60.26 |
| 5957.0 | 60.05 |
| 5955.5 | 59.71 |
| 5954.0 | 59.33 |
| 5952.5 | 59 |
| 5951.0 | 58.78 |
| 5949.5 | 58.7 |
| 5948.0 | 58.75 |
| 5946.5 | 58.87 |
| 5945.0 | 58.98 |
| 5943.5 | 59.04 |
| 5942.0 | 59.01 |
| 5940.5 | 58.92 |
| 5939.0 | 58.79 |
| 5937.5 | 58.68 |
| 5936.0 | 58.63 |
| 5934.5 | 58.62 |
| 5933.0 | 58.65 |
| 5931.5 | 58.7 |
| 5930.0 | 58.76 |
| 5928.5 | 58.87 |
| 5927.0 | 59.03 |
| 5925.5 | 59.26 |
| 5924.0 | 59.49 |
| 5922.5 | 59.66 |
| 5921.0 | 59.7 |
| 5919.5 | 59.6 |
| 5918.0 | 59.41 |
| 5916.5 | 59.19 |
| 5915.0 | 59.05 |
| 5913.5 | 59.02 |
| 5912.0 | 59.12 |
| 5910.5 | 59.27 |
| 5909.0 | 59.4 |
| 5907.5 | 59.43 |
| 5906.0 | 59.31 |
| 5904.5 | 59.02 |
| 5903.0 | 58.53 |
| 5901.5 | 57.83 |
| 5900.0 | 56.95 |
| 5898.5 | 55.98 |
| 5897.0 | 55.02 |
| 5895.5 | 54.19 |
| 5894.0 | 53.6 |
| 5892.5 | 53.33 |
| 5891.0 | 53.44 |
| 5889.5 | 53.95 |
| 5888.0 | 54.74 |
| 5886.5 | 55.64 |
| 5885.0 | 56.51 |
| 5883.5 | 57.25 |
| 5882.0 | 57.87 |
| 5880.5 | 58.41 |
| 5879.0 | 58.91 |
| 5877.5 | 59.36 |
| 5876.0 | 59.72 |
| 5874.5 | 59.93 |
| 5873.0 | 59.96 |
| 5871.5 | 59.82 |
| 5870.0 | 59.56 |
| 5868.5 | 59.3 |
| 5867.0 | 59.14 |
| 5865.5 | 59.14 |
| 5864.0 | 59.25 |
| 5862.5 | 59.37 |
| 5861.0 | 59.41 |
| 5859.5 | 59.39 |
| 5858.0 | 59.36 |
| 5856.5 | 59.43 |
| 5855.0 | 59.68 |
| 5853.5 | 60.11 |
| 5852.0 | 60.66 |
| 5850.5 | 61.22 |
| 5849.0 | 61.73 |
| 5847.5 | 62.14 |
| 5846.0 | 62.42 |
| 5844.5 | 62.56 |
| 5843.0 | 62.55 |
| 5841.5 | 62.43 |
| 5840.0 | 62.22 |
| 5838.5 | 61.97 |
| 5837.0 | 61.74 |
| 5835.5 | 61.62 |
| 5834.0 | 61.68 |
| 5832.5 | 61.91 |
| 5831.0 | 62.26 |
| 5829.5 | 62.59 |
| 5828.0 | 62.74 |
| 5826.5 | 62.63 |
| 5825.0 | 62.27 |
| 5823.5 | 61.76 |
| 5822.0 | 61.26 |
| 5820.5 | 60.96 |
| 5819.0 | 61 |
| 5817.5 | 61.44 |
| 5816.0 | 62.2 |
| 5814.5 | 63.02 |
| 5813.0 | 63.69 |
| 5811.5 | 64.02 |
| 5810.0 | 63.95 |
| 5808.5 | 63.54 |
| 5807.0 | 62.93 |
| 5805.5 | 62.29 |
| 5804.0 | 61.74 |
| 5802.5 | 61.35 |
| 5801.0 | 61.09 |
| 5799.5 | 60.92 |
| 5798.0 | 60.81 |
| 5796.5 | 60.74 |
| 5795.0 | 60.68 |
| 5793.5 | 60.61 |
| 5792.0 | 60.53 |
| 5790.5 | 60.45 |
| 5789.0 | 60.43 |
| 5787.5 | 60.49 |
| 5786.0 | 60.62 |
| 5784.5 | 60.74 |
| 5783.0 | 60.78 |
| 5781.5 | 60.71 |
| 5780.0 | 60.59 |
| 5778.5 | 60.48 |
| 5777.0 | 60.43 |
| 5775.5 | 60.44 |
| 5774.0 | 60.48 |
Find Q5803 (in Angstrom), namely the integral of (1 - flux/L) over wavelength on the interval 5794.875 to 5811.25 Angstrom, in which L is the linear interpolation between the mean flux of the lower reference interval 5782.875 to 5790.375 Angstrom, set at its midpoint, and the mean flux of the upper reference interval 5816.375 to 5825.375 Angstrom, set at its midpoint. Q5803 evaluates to -0.3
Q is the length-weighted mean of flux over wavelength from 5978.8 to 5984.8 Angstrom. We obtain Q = 58.2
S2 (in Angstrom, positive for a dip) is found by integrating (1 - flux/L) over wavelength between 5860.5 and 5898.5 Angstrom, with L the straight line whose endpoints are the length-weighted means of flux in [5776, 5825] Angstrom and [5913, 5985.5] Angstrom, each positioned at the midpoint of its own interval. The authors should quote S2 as 1.7 Angstrom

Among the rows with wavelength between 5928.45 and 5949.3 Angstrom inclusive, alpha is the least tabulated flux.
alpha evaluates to 58.62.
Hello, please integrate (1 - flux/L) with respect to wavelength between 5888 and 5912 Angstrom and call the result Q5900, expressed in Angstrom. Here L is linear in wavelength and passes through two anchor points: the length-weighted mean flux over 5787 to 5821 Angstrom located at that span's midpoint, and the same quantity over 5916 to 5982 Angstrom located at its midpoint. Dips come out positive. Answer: 1.3 Angstrom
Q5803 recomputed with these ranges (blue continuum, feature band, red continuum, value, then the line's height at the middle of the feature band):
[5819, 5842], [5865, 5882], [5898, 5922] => 0.27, 60.3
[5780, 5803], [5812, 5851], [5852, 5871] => -1.35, 60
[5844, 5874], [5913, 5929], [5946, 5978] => 0.06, 59.5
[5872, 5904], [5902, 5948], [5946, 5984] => -0.97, 57.8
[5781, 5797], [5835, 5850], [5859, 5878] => -0.57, 59.9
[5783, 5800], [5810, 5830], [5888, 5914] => -0.90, 59.6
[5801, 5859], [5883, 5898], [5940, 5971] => 1.46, 60.6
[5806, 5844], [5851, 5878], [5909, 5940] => 0.64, 61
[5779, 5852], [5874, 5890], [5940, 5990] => 0.79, 60.5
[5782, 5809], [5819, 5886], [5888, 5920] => -1.61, 59.1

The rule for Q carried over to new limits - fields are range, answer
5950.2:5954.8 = 59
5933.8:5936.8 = 58.6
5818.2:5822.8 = 61.1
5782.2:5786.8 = 60.7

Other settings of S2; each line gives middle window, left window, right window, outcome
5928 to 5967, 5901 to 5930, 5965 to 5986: -0.22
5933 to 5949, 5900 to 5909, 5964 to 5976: -0.02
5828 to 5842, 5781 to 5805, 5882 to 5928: -0.59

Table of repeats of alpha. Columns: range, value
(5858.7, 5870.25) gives 59.14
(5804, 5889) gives 54.74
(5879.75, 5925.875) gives 53.33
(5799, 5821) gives 60.92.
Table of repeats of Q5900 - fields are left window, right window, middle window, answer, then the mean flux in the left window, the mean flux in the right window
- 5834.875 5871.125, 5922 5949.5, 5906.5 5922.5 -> 0.0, 60.7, 58.9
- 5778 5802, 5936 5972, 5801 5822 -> -0.7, 60.7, 59.2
